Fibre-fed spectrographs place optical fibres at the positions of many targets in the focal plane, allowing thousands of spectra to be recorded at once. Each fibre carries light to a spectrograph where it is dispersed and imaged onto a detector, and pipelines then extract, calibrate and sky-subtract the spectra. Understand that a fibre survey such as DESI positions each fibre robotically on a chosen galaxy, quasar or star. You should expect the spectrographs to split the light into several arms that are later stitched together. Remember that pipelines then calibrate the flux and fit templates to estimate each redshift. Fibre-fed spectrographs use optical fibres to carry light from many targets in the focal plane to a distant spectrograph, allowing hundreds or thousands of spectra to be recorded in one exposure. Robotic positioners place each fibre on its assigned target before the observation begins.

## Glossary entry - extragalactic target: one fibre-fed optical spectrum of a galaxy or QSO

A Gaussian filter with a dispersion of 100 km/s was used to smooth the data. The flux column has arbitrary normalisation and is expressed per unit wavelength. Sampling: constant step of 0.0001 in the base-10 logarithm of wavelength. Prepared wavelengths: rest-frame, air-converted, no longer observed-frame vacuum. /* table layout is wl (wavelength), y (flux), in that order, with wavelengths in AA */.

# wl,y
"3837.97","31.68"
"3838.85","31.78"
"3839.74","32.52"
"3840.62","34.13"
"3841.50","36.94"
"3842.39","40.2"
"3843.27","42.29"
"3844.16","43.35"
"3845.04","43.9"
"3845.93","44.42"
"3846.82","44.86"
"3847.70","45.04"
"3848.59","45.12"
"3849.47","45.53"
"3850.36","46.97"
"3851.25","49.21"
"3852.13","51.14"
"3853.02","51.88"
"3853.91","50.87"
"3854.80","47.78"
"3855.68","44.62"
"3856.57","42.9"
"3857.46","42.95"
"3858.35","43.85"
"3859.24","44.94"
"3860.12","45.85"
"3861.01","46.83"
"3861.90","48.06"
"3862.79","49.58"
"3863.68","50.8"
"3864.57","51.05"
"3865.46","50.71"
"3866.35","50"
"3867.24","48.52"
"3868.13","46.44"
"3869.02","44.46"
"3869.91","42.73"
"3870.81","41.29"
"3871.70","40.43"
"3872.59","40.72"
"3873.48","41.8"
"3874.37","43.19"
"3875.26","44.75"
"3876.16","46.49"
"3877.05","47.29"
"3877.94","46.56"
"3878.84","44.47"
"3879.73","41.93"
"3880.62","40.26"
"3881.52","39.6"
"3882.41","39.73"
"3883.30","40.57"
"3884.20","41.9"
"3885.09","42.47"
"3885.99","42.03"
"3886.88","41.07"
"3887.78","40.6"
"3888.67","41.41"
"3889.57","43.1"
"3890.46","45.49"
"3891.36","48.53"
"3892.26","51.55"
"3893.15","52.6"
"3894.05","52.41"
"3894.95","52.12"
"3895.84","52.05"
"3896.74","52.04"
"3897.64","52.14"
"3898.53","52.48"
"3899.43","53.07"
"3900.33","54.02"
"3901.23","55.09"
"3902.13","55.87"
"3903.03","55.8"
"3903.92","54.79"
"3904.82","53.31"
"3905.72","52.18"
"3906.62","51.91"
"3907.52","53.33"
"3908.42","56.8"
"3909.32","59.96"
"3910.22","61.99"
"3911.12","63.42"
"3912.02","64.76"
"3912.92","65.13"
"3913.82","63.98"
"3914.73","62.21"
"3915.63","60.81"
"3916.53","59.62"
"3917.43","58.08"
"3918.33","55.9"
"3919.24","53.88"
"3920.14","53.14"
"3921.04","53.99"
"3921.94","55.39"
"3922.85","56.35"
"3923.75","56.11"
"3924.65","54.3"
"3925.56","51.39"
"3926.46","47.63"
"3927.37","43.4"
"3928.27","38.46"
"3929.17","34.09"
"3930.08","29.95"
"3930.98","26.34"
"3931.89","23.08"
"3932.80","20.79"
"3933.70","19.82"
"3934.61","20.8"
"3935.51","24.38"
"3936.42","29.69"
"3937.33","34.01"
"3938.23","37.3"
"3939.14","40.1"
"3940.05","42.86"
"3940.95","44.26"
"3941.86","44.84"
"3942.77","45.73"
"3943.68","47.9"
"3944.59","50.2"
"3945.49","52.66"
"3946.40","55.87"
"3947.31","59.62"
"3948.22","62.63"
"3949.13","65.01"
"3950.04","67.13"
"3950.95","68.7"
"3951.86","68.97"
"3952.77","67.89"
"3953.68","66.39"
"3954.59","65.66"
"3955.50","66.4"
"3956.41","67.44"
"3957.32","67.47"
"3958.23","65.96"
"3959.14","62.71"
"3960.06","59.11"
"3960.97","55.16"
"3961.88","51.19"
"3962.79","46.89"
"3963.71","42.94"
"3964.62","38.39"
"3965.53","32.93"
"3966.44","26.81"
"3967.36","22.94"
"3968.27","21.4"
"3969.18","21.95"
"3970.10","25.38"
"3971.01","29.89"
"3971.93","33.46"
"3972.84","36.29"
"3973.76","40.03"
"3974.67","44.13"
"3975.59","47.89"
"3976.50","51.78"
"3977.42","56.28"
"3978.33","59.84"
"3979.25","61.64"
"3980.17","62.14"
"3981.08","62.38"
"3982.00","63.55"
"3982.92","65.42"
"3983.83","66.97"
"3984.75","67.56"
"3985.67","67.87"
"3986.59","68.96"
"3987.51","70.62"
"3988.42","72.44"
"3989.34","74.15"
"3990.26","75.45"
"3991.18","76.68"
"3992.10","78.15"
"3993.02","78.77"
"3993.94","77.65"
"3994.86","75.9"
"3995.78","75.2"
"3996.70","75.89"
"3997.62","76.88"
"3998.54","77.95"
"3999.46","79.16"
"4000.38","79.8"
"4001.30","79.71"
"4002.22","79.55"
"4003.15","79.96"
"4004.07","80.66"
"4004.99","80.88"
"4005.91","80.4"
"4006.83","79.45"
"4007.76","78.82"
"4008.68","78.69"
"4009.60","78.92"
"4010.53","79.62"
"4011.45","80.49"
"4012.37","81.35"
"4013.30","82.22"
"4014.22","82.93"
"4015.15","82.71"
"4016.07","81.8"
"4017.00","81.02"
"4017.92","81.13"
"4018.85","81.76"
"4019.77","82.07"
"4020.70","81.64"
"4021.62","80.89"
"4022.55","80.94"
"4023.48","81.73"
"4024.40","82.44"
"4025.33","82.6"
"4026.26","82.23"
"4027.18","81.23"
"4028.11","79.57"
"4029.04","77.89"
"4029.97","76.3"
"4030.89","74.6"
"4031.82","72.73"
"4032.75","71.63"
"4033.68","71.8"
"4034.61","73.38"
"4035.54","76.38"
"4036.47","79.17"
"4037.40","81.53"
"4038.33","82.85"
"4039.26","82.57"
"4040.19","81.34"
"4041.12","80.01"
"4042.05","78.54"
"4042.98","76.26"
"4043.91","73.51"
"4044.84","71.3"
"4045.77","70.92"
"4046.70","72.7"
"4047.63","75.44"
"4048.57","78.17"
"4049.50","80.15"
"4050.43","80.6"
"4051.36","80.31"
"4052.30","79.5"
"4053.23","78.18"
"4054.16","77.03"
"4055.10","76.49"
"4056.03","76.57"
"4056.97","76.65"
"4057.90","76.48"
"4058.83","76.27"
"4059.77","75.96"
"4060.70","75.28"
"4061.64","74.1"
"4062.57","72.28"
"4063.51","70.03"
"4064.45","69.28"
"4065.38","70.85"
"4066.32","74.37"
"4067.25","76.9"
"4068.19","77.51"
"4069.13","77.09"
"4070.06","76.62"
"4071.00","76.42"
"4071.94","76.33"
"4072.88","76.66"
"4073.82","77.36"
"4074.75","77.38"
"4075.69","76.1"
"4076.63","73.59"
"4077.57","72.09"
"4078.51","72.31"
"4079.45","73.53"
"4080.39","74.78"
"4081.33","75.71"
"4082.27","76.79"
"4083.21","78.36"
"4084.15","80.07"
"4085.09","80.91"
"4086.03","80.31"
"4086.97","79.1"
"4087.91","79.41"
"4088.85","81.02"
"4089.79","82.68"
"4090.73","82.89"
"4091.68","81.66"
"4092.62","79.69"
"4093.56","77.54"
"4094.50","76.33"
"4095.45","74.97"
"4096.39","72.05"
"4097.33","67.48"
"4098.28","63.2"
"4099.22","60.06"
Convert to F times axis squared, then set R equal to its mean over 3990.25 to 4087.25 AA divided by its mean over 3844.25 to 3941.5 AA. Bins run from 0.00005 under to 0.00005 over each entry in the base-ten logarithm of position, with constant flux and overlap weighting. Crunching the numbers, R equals 1.8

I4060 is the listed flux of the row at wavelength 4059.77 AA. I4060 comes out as 75.96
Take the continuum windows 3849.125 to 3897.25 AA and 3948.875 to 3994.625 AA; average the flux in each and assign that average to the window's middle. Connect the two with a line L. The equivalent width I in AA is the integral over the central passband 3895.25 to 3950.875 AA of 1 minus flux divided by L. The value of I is 1.6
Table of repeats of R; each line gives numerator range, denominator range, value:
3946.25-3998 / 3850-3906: 1.30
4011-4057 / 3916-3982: 1.73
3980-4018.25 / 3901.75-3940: 1.66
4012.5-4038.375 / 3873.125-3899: 1.87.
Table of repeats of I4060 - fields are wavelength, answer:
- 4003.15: 79.96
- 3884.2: 41.9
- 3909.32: 59.96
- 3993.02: 78.77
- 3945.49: 52.66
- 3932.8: 20.79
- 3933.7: 19.82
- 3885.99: 42.03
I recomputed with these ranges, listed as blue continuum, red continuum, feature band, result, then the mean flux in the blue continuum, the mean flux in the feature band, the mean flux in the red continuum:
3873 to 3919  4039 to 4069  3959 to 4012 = 2.9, 50.9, 62.1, 76.1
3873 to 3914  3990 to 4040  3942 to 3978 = 8.4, 49.8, 50.2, 79.2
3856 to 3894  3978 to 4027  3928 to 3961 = 7.4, 44.8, 48.6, 76.6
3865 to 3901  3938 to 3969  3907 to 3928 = -3.4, 45.9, 56.8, 52.2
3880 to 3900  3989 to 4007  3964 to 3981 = 7.4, 46.3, 40.2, 78.1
